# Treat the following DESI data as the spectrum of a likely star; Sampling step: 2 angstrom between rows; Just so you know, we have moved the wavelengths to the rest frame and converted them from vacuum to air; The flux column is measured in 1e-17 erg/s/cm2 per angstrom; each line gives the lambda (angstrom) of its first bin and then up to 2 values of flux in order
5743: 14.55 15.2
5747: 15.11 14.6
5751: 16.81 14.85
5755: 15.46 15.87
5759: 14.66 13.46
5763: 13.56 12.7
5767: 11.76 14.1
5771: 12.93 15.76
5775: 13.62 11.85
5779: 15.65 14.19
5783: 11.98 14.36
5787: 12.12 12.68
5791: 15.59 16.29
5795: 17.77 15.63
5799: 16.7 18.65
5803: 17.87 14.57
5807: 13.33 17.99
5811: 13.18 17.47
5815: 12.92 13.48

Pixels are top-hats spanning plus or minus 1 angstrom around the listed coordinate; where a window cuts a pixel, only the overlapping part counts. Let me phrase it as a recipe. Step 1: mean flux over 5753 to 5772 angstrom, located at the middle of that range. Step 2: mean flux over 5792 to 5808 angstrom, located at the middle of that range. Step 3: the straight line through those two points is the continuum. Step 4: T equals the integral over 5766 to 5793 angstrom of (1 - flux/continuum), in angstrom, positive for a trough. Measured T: 2.4 angstrom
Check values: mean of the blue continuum 13.9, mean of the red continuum 16.4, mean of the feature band 13.7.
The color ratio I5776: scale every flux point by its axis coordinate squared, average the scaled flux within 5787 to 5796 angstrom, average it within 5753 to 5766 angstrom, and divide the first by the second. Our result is 1.07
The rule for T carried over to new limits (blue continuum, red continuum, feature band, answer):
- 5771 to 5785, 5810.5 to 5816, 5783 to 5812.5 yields -2.3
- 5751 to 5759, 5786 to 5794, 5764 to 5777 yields 1.3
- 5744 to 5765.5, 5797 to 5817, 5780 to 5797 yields 1.1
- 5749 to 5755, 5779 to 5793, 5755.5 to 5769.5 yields 1.2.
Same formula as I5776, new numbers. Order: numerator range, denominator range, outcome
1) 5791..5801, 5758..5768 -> 1.28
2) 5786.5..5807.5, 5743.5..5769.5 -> 1.10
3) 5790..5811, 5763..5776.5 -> 1.23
